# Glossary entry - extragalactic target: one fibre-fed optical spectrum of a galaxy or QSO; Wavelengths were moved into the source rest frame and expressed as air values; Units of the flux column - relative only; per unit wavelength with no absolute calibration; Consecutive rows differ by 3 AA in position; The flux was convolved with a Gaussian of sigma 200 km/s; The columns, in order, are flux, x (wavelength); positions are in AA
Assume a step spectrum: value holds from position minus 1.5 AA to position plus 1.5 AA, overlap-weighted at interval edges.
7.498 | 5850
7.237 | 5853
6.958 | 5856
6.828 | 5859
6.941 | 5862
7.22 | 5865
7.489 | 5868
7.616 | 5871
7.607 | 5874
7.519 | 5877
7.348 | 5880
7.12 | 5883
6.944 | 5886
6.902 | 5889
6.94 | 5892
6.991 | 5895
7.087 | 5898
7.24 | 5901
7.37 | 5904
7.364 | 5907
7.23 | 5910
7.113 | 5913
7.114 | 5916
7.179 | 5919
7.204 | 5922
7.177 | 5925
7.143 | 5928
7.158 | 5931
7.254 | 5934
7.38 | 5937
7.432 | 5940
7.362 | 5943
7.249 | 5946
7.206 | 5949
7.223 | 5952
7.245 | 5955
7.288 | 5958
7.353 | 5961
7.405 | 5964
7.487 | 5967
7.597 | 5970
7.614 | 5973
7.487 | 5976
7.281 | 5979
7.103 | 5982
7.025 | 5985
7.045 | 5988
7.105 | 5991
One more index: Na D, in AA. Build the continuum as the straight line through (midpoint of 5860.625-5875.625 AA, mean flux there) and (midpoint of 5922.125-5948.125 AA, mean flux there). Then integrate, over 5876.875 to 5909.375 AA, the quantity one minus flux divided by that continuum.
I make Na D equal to 0.8 AA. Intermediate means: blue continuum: 7.38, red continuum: 7.26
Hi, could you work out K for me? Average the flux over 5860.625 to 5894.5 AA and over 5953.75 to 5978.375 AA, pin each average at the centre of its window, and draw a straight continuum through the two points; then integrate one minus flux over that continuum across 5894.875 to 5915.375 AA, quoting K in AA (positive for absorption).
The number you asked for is 0.2 AA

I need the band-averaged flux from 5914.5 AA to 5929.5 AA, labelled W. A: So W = 7.16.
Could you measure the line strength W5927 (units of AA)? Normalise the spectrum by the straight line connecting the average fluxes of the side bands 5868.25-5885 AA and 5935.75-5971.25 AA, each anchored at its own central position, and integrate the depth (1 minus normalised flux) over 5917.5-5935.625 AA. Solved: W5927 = 0.5 AA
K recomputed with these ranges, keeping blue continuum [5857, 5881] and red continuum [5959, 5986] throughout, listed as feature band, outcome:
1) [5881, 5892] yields 0.5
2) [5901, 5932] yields 0.6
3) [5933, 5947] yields 0.0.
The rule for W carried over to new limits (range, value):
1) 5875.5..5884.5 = 7.33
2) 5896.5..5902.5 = 7.16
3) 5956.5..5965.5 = 7.35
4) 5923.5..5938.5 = 7.22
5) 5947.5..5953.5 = 7.21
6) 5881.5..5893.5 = 6.98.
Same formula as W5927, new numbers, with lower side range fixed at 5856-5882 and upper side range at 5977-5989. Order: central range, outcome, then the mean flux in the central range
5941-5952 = -0.1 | 7.27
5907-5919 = 0.1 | 7.18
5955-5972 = -0.6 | 7.42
